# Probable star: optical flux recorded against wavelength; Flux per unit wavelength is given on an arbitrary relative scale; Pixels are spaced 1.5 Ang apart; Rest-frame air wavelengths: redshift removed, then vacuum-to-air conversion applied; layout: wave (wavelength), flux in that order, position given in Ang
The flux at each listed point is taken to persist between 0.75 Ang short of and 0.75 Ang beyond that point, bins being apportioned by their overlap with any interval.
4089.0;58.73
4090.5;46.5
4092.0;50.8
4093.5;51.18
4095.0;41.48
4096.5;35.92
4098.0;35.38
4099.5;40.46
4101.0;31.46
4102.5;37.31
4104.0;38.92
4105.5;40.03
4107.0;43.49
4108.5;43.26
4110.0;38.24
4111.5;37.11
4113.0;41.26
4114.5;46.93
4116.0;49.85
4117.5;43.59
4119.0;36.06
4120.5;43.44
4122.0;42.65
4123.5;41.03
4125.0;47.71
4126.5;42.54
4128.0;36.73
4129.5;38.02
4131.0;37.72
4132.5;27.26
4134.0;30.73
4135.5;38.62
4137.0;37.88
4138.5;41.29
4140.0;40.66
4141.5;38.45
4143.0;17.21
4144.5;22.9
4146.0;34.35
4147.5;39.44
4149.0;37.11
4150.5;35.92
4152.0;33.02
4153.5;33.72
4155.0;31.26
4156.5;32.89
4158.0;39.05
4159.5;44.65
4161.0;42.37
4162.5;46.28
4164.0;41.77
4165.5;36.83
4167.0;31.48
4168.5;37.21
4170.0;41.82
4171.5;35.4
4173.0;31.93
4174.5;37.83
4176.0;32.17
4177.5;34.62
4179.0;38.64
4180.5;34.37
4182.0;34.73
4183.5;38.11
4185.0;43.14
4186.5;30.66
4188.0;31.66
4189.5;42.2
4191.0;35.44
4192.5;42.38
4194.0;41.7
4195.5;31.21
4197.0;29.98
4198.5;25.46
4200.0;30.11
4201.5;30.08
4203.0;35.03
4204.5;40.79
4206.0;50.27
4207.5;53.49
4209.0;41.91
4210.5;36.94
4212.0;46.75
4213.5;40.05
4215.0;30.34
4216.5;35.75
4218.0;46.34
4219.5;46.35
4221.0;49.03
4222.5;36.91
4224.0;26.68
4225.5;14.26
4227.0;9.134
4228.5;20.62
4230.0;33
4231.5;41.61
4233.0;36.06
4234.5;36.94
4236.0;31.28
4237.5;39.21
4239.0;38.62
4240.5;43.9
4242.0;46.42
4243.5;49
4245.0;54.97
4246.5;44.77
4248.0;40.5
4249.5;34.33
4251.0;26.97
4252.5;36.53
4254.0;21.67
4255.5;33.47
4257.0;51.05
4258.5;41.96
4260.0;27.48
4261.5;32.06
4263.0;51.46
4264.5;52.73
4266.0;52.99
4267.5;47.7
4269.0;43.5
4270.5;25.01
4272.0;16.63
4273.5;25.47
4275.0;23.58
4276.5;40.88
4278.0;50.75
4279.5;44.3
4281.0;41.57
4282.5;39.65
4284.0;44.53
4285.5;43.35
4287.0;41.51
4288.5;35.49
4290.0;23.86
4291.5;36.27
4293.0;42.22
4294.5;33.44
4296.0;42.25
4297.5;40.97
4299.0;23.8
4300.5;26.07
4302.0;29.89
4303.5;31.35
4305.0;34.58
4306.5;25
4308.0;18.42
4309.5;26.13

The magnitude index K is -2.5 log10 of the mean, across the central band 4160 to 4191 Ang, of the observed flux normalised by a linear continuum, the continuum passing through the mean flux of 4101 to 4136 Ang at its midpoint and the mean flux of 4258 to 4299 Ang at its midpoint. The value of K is 0.06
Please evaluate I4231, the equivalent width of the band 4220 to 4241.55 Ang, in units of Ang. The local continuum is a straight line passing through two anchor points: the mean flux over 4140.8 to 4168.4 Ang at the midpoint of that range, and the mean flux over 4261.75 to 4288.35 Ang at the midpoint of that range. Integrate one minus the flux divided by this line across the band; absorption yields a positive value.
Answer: 3.0 Ang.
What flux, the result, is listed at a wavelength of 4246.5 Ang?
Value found 44.77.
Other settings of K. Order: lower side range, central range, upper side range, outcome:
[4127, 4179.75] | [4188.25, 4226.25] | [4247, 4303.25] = -0.033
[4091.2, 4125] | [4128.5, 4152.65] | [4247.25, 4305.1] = 0.178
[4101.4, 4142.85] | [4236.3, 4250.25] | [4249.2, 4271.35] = -0.117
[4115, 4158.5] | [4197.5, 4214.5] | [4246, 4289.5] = -0.036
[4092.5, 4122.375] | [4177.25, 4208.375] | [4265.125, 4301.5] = 0.059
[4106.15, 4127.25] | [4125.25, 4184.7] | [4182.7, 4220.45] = 0.125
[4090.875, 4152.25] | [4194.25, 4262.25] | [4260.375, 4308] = 0.018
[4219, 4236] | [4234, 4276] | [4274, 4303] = -0.130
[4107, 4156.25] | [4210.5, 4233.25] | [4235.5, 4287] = 0.139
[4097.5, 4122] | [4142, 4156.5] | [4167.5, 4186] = 0.196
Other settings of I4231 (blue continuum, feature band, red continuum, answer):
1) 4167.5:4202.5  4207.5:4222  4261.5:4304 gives -2.5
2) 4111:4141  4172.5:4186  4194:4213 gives 0.8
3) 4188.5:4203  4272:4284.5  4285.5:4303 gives -1.1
